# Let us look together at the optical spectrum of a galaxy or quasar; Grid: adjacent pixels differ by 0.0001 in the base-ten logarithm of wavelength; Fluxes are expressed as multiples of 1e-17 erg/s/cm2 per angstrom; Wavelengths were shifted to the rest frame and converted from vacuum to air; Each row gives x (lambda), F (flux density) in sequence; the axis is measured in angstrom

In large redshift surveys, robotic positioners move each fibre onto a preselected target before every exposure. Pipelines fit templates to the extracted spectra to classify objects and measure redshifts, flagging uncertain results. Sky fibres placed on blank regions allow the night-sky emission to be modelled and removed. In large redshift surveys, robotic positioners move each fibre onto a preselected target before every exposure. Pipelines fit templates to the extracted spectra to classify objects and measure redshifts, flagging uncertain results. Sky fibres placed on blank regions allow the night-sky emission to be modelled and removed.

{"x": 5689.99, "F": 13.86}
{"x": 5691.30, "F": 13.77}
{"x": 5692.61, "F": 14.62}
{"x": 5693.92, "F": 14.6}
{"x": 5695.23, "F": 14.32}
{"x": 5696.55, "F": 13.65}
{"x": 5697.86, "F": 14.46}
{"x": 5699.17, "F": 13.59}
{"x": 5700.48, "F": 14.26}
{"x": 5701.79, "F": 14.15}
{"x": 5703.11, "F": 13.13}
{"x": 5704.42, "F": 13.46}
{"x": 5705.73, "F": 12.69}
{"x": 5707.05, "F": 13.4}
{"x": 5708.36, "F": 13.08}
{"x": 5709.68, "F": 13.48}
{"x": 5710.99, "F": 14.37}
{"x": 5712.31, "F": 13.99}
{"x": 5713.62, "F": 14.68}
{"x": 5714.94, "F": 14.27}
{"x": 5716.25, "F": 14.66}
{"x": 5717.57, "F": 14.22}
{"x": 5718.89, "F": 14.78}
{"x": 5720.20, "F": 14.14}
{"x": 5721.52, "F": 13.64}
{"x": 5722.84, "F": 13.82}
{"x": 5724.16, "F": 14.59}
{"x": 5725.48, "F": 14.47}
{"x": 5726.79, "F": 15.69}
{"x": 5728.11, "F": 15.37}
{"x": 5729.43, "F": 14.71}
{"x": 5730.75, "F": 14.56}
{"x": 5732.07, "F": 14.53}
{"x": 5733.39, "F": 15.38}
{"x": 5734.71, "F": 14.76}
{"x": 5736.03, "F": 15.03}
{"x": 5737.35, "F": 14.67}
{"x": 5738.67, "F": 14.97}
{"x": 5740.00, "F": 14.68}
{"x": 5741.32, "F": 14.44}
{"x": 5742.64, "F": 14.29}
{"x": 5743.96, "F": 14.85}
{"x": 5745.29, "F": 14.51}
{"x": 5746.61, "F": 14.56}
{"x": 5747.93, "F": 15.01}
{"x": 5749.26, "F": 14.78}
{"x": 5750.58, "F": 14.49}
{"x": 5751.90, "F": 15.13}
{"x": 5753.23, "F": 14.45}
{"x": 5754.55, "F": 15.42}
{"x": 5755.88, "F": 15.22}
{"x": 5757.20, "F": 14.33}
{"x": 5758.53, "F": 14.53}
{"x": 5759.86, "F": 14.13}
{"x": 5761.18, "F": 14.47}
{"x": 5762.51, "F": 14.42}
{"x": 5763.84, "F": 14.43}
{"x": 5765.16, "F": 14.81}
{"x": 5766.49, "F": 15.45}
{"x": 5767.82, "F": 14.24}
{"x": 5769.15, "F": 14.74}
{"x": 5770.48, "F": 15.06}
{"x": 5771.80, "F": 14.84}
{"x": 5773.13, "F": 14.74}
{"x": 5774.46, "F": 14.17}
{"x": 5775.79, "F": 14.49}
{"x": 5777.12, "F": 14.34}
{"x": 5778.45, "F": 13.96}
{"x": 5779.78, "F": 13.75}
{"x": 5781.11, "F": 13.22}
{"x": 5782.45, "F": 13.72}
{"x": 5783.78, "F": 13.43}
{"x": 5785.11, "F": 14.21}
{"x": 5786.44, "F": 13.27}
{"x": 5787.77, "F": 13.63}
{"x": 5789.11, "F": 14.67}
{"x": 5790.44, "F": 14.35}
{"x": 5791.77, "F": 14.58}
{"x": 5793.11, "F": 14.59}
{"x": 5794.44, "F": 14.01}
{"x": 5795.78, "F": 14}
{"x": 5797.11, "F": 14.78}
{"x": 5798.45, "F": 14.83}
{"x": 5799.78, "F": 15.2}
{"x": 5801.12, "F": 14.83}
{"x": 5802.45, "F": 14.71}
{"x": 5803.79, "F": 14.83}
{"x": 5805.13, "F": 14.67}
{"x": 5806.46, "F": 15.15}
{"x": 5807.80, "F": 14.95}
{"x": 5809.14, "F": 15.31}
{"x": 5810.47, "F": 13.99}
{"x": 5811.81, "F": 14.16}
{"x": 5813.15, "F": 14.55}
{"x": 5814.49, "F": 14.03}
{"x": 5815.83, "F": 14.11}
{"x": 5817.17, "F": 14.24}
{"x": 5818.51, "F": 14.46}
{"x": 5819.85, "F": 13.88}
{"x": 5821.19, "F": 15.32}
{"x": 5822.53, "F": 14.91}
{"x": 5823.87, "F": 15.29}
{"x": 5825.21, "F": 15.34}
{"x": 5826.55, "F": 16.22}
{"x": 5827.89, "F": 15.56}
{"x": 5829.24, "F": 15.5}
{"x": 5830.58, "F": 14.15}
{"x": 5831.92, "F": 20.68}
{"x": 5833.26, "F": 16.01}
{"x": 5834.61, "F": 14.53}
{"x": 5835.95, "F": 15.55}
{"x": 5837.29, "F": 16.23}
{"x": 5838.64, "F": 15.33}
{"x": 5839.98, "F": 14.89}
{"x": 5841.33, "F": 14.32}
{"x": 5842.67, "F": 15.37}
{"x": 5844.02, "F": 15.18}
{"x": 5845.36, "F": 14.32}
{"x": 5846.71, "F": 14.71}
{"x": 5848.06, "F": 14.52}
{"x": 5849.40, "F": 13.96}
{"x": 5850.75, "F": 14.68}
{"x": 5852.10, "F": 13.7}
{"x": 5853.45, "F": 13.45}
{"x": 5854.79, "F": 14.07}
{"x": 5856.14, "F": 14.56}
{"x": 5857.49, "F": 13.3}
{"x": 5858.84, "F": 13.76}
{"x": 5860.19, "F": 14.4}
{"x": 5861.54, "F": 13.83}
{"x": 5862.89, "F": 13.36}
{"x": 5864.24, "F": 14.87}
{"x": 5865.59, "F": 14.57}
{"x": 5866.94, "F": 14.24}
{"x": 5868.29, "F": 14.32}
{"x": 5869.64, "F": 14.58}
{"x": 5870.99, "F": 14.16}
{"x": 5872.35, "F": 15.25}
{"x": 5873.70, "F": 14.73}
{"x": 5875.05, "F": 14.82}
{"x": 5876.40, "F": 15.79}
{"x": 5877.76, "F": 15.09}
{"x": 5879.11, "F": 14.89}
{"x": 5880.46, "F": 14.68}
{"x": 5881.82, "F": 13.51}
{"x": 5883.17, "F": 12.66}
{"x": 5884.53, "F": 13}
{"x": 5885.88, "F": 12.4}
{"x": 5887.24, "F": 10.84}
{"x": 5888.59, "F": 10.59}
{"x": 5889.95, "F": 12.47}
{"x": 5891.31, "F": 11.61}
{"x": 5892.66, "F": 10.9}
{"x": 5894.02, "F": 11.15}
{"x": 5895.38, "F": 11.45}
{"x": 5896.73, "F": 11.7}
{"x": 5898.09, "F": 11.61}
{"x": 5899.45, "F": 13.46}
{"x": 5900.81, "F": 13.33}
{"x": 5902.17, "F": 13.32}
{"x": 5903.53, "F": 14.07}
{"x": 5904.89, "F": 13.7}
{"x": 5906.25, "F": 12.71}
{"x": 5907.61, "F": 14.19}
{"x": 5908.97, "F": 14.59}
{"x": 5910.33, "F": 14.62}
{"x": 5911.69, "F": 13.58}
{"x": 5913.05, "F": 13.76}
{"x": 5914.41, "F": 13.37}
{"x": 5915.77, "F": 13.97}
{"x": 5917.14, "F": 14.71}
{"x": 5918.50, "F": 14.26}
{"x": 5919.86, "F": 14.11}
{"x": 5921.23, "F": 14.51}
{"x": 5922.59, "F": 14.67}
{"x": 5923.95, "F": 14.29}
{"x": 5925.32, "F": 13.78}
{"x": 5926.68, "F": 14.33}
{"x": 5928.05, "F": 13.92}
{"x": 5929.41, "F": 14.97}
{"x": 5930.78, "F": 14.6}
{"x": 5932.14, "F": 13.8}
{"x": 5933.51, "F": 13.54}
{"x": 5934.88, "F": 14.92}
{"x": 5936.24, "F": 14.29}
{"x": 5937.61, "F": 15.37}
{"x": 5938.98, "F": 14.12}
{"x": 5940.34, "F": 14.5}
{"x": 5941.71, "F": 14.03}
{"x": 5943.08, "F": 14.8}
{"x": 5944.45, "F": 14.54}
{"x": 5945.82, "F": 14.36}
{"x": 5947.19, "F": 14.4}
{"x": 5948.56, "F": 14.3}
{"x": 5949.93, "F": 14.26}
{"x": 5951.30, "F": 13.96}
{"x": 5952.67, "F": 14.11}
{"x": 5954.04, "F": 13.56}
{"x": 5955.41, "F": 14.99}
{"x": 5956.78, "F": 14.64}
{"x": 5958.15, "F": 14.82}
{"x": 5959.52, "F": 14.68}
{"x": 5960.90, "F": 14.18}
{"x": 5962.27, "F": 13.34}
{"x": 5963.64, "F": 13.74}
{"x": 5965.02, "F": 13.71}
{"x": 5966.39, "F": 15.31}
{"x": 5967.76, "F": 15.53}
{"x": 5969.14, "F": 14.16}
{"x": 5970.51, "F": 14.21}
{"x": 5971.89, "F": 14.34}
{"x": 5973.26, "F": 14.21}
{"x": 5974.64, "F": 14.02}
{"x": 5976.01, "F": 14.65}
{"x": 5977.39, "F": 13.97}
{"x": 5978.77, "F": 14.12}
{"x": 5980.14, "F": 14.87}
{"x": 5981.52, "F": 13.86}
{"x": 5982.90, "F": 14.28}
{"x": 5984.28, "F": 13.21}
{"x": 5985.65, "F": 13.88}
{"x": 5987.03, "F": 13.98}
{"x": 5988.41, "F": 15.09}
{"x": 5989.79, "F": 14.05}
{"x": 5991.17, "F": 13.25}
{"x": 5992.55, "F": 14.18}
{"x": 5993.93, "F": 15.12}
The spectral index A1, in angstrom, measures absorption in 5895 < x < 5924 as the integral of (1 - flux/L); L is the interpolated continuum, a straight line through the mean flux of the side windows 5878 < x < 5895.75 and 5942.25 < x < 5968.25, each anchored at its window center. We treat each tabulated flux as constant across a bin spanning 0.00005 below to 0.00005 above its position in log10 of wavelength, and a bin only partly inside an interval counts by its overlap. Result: -1.3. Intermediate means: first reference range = 12.4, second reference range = 14.4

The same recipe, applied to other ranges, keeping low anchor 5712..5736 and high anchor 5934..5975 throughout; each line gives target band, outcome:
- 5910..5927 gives 0.32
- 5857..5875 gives 0.21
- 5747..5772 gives -0.29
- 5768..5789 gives 0.61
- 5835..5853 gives -0.40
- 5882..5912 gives 3.73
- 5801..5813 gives -0.17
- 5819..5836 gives -1.30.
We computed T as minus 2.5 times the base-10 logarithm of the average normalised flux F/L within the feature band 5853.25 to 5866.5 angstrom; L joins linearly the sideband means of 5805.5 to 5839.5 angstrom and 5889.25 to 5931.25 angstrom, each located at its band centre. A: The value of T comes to 0.03 mag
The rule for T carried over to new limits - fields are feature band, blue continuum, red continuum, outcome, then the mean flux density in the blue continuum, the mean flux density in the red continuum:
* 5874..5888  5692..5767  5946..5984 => 0.04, 14.4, 14.3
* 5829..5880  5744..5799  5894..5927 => -0.06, 14.4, 13.6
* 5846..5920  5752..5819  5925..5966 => 0.06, 14.5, 14.3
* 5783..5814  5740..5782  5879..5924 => -0.02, 14.6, 13.2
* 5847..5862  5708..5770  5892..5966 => 0.01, 14.6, 13.9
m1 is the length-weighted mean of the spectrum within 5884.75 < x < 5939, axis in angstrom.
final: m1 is 13.4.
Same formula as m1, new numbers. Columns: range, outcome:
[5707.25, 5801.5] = 14.5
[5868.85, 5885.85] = 14.4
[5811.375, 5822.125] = 14.4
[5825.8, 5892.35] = 14.4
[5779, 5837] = 14.7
